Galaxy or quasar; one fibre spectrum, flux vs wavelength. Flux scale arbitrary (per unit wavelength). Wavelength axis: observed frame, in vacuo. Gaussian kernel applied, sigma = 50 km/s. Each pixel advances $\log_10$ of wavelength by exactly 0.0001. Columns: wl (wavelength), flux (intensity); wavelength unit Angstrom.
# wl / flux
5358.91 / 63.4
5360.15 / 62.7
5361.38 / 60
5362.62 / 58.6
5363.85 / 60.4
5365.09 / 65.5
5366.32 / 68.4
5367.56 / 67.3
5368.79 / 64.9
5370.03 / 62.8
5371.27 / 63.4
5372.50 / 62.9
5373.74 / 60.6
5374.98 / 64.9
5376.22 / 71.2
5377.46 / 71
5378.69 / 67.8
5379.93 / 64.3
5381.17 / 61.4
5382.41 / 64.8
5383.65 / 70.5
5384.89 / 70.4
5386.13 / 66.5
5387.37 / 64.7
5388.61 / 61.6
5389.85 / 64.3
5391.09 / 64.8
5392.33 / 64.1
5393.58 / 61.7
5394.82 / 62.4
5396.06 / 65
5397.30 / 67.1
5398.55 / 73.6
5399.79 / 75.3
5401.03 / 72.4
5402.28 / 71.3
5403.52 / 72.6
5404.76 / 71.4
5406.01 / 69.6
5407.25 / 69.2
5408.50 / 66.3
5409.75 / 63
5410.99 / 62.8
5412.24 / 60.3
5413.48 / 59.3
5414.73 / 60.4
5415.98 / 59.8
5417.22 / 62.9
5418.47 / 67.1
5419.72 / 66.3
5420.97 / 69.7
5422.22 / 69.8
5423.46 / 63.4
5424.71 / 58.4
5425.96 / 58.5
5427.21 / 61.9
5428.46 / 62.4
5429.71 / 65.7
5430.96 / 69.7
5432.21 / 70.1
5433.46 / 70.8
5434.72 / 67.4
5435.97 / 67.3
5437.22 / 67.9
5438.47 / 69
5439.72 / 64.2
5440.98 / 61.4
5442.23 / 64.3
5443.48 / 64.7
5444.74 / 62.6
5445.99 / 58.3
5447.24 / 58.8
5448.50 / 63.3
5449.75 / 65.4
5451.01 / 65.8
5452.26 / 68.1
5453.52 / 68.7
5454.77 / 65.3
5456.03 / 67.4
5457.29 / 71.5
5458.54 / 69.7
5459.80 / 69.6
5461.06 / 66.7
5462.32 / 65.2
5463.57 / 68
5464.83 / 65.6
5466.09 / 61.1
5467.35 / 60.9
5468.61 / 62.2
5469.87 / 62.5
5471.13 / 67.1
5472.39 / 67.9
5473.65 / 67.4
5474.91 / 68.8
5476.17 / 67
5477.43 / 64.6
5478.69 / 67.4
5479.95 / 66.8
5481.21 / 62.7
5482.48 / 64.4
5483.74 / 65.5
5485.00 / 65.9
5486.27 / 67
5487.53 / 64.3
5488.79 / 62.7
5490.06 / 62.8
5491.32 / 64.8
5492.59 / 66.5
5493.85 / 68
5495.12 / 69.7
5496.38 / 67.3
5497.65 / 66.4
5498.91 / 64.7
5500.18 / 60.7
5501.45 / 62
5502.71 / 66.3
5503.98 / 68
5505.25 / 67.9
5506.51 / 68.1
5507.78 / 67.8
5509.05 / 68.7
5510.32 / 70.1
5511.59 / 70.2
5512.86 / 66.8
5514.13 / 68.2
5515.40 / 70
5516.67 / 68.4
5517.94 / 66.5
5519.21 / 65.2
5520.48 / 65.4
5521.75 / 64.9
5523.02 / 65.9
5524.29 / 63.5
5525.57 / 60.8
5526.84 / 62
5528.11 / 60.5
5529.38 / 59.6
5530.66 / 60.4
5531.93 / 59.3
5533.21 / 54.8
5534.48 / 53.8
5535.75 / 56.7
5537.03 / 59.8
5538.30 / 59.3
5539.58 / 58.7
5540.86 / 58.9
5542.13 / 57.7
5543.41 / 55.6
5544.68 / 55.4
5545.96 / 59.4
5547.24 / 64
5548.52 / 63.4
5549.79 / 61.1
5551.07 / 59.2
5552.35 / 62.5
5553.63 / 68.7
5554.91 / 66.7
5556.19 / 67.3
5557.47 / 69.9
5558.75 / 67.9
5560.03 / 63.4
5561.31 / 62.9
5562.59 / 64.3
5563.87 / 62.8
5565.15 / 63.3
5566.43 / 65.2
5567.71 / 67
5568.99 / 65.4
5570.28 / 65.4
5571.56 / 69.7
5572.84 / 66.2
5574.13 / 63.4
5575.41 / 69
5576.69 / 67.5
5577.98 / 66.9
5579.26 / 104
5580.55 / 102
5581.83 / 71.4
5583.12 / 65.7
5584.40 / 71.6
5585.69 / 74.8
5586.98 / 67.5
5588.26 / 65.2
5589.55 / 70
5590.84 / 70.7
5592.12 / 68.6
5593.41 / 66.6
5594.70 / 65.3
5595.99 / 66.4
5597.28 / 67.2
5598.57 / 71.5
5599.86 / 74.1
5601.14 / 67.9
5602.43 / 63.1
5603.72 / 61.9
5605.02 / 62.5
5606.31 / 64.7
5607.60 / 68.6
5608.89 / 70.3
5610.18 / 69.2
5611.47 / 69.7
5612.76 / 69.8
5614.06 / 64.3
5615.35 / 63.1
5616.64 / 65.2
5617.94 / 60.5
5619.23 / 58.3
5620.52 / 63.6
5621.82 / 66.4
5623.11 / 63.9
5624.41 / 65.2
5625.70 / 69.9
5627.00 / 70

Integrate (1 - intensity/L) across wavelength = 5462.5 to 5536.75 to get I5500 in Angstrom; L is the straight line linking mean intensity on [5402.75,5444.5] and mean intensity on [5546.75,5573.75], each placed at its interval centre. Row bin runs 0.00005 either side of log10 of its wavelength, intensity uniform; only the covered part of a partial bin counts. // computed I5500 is 0.4 Angstrom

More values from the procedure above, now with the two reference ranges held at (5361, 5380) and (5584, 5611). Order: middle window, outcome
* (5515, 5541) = 2.1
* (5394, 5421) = -0.6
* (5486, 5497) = 0.1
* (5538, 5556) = 1.7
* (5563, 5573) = 0.3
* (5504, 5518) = -0.4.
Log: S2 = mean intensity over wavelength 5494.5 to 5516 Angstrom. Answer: 67.2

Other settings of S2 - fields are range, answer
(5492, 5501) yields 66.1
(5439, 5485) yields 65.3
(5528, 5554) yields 59.3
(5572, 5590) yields 73.2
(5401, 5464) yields 65.7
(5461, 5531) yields 65.5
